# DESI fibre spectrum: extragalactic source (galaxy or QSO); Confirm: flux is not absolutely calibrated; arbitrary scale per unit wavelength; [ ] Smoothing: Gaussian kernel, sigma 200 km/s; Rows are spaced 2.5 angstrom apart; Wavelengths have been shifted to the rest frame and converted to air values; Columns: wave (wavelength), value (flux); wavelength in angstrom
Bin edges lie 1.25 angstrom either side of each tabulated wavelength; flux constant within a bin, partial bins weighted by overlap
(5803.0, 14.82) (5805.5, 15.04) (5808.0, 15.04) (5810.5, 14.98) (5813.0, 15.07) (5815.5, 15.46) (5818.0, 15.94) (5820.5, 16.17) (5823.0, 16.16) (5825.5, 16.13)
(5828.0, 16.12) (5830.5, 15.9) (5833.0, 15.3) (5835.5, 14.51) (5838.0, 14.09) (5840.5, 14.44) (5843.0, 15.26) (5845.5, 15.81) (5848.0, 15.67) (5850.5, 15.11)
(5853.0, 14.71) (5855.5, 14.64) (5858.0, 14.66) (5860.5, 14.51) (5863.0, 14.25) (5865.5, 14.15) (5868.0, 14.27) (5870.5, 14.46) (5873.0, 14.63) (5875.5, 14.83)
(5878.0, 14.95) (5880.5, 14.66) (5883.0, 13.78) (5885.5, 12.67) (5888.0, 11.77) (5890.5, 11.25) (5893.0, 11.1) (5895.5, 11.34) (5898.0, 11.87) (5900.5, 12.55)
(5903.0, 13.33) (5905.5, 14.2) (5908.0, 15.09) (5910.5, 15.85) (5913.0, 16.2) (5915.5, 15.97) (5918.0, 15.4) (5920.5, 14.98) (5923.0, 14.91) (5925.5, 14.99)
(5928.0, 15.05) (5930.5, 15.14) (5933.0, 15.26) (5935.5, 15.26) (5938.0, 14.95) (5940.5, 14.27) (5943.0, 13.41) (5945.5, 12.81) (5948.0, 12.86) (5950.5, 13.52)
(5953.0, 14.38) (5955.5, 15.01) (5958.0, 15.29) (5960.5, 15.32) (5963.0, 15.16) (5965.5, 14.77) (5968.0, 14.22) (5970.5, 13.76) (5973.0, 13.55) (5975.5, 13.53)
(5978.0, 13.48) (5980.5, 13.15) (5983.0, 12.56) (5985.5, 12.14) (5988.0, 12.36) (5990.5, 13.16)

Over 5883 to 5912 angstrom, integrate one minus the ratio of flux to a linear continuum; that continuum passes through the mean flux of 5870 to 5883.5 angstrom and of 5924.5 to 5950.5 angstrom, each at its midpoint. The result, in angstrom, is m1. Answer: 3.2 angstrom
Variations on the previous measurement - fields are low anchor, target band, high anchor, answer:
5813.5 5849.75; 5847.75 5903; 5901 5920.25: 5.7 angstrom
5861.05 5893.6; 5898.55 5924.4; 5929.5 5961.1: -1.3 angstrom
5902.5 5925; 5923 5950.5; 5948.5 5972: 0.9 angstrom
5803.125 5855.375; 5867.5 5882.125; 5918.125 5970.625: 0.4 angstrom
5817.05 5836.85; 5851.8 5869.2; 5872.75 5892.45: -0.1 angstrom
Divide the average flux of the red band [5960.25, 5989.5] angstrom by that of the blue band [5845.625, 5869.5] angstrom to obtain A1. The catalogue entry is 0.92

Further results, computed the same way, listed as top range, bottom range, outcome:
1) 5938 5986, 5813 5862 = 0.91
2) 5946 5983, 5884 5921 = 1.04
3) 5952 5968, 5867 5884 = 1.03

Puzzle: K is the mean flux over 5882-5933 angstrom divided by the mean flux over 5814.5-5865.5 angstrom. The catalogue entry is 0.9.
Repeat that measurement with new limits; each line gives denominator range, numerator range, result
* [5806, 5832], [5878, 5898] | 0.80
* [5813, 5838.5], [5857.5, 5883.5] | 0.93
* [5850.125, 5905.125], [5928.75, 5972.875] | 1.06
